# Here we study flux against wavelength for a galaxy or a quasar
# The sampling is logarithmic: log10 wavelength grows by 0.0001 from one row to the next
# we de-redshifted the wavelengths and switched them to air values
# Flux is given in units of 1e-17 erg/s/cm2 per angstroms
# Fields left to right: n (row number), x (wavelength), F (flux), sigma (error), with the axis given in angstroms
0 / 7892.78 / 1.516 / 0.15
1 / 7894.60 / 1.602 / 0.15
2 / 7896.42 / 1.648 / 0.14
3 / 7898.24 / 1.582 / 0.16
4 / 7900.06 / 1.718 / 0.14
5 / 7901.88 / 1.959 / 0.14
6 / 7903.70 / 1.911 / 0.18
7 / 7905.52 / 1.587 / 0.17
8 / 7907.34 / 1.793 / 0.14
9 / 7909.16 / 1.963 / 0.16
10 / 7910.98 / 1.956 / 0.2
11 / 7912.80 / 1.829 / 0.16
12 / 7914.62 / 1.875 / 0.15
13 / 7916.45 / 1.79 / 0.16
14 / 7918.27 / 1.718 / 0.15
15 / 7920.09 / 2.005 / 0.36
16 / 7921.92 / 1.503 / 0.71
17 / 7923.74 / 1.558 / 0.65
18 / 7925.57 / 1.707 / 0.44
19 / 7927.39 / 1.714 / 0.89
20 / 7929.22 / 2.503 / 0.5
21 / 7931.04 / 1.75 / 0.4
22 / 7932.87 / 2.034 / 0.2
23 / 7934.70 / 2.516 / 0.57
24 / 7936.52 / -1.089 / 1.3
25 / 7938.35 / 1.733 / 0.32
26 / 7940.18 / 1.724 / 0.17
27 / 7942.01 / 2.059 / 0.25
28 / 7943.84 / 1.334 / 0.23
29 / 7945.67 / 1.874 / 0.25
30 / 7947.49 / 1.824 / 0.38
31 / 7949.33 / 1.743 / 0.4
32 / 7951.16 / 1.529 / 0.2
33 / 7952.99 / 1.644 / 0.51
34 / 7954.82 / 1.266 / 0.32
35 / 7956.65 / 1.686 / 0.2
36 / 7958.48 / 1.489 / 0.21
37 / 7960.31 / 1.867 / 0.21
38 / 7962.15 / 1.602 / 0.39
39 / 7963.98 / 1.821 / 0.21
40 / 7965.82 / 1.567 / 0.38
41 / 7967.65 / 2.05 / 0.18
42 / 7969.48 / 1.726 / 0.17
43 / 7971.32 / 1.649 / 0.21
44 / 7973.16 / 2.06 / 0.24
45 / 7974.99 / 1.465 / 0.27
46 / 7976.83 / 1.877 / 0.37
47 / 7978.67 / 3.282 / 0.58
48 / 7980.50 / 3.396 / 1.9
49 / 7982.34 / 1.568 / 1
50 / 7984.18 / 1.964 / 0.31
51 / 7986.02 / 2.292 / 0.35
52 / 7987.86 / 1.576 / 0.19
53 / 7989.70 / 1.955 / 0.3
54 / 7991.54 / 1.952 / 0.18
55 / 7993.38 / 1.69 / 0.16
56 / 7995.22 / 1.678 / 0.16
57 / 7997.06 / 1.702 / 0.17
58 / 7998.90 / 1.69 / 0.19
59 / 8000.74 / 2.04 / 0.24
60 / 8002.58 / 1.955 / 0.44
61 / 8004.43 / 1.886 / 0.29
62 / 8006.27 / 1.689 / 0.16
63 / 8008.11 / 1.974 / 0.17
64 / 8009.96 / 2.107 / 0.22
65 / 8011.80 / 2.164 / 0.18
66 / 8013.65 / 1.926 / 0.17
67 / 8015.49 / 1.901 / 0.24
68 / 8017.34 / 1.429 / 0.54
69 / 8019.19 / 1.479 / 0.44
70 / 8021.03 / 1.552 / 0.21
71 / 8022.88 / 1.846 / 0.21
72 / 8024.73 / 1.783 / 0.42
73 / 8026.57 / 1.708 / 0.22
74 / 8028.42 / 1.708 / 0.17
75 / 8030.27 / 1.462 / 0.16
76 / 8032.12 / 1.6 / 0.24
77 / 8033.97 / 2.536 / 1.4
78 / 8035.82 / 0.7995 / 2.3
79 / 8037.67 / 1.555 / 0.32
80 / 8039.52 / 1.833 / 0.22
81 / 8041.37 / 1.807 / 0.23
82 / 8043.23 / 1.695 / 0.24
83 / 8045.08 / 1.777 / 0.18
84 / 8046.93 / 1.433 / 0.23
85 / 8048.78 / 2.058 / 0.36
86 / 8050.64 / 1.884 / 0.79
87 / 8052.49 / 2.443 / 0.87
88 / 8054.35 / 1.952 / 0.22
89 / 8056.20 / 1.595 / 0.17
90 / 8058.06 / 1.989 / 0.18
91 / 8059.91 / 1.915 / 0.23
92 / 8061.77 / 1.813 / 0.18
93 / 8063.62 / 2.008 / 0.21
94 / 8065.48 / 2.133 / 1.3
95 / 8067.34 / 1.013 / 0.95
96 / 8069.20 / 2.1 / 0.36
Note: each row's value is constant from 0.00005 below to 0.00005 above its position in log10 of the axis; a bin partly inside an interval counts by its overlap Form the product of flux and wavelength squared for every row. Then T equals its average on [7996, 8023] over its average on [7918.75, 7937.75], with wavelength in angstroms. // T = 1.1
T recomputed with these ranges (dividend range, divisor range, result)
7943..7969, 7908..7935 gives 0.89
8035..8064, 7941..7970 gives 1.08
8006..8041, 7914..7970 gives 1.06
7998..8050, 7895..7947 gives 1.05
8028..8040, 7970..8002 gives 0.83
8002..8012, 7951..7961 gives 1.25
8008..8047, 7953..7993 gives 0.92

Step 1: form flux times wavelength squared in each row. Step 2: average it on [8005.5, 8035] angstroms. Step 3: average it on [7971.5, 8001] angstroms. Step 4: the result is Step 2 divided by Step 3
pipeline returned 0.91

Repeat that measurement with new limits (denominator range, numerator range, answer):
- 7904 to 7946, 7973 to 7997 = 1.21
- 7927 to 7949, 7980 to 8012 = 1.18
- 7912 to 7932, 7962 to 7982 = 1.14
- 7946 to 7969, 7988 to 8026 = 1.09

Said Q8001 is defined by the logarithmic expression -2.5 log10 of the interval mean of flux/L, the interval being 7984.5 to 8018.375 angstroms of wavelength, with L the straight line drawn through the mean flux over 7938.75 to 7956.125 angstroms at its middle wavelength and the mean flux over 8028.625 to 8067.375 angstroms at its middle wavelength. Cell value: -0.08 mag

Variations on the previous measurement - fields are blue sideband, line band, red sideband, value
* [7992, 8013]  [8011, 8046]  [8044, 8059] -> 0.10 mag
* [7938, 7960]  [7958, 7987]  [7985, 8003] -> -0.13 mag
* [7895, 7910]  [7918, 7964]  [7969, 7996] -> 0.14 mag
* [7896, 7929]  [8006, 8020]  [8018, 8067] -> -0.04 mag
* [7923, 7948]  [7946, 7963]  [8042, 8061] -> 0.04 mag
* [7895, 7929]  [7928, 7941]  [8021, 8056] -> 0.12 mag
